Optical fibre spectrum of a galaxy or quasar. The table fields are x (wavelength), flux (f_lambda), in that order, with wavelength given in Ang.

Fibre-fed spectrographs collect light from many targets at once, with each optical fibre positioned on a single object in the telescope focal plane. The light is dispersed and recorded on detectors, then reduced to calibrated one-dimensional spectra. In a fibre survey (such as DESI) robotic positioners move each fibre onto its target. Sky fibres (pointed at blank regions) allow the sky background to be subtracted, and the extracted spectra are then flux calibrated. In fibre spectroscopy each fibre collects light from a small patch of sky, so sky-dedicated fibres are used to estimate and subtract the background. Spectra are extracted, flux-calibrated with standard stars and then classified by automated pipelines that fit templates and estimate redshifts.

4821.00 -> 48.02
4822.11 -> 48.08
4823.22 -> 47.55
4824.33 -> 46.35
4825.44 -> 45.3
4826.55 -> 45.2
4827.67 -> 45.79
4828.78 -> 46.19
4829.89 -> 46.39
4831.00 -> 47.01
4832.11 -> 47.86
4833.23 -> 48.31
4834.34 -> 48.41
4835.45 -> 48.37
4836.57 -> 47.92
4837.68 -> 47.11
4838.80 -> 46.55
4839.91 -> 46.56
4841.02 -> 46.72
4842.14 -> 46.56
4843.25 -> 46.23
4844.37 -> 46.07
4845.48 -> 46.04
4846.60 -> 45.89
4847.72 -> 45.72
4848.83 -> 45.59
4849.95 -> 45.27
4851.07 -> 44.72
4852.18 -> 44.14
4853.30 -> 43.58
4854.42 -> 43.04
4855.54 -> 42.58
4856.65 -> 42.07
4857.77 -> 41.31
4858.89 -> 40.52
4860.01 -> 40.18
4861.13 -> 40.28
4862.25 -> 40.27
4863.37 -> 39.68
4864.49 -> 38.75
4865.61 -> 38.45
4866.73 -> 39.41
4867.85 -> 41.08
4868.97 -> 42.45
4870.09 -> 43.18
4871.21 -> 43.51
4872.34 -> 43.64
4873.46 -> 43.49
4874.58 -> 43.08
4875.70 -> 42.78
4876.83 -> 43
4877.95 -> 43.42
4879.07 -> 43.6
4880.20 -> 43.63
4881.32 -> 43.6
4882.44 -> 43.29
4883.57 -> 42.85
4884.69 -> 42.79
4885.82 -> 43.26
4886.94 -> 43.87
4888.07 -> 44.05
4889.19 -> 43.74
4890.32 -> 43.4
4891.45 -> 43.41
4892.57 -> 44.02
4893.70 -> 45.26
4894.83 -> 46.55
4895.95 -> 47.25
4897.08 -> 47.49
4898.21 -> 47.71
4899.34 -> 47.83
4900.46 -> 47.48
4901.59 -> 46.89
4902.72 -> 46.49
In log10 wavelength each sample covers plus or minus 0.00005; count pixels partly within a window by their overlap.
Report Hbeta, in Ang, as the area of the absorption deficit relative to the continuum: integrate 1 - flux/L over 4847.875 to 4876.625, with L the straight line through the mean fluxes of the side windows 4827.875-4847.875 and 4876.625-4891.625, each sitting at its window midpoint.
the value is 1.84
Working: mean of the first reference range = 46.9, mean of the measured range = 42.2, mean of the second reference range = 43.4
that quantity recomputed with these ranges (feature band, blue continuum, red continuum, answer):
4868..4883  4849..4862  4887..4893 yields 0.00 Ang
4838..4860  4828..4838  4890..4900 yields 1.17 Ang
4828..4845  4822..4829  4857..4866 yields -1.06 Ang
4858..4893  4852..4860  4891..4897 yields 1.28 Ang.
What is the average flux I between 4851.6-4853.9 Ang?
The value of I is 43.9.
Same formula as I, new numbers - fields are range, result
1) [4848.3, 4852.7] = 44.9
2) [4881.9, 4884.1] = 43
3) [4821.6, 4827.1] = 46.5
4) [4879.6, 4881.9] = 43.6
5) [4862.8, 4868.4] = 39.5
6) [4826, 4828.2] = 45.3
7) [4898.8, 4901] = 47.8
